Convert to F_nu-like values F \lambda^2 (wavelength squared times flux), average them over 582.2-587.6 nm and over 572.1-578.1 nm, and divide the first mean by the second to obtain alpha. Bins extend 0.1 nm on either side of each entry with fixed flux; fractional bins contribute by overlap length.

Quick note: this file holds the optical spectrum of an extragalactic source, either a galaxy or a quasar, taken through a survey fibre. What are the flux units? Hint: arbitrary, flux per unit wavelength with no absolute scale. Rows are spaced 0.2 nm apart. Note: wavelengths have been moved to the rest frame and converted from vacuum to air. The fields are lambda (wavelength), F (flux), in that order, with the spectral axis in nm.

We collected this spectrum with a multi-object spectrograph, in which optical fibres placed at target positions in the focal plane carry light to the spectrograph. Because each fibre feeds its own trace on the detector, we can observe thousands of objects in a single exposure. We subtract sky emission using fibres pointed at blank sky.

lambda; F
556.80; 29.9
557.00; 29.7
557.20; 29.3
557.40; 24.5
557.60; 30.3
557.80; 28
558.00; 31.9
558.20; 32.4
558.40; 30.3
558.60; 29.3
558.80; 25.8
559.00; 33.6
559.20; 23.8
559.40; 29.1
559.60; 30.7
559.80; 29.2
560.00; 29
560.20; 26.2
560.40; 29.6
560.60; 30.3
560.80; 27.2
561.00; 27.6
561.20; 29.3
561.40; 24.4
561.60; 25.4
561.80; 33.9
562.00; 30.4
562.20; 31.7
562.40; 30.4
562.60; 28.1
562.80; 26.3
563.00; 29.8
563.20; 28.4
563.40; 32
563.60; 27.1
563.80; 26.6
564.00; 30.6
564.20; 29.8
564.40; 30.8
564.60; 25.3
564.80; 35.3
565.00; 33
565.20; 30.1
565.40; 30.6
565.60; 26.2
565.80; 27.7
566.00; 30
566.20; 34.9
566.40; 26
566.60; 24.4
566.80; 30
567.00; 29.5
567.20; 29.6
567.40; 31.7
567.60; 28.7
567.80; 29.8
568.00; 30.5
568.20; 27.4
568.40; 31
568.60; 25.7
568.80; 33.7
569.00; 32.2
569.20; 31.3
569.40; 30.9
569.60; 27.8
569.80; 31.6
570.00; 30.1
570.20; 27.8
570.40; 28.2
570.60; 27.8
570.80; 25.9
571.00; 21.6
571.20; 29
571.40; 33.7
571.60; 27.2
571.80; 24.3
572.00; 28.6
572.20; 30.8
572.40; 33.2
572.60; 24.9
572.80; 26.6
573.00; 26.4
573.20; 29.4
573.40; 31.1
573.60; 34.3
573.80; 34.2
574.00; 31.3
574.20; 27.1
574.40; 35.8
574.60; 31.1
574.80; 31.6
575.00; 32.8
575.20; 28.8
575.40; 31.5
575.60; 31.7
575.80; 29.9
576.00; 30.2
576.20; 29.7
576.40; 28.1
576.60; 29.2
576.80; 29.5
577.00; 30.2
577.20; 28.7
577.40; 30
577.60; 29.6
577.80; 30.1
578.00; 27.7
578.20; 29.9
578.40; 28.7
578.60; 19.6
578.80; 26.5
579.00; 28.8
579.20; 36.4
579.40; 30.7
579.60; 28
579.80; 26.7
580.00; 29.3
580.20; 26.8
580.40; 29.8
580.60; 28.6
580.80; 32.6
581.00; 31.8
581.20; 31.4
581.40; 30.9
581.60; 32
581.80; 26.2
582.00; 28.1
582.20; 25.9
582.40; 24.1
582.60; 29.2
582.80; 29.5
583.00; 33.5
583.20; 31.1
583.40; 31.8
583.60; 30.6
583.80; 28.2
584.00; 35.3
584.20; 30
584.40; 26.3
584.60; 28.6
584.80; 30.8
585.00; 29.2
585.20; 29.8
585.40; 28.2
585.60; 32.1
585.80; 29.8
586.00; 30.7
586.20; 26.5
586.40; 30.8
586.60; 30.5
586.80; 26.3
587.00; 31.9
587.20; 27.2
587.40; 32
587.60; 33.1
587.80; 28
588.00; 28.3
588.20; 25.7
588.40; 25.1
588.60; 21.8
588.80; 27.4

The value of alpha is 1.02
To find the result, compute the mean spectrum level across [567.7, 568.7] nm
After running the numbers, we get 28.9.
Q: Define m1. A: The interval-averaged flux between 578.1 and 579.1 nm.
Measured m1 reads 26.7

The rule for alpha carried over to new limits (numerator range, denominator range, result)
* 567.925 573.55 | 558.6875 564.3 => 1.04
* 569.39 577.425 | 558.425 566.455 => 1.05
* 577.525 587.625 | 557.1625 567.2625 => 1.09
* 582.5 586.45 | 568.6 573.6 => 1.09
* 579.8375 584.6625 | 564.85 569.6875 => 1.05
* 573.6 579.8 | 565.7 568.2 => 1.06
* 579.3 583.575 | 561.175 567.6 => 1.07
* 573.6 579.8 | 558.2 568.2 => 1.07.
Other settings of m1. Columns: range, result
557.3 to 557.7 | 27.4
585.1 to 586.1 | 30.1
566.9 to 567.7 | 29.9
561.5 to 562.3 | 30.4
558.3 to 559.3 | 28.6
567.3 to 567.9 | 30.1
